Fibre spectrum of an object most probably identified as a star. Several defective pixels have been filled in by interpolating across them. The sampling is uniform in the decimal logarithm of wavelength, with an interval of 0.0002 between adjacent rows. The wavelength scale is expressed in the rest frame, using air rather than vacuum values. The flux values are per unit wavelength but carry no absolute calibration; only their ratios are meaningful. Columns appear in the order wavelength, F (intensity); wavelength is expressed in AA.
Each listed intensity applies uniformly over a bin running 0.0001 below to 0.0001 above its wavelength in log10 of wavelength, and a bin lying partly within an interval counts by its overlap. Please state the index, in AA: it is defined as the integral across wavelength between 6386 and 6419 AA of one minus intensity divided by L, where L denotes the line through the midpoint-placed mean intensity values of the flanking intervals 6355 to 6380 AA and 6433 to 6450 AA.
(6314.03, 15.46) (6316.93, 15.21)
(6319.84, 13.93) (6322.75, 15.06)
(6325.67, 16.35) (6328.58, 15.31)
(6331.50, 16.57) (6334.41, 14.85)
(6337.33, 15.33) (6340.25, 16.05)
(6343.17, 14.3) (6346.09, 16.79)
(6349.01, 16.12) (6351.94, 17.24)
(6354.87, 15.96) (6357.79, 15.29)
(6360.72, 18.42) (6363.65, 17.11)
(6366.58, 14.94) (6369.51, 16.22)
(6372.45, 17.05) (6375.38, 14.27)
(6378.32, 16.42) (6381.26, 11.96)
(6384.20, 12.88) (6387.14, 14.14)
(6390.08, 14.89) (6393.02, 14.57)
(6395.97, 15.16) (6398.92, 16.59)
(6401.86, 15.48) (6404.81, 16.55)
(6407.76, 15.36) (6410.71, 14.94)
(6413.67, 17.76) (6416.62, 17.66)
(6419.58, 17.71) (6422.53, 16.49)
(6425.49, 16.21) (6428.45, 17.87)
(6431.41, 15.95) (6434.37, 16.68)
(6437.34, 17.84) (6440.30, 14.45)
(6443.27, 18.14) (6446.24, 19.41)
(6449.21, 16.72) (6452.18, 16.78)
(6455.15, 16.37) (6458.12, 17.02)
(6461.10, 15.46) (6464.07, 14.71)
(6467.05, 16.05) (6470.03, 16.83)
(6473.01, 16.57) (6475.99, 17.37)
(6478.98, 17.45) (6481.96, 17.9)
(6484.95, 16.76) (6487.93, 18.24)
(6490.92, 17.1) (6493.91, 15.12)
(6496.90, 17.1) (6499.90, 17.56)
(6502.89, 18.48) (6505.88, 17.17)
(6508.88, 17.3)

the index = 1.7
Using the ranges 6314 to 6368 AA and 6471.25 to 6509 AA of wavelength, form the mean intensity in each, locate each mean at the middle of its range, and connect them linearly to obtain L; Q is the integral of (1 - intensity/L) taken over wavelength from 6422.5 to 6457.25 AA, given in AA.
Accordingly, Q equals -0.4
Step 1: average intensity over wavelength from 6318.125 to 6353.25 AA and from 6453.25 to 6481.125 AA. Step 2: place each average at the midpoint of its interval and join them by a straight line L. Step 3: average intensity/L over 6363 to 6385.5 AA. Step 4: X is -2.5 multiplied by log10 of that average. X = 0.06 mag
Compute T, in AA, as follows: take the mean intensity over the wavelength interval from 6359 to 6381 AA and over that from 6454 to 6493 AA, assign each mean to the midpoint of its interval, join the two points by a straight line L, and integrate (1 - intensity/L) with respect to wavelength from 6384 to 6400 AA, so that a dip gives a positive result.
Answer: 1.40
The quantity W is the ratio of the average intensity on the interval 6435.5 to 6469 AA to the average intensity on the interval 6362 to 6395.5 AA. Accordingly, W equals 1.11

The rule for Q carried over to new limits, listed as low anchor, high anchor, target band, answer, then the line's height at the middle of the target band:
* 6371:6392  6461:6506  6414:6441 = -2.2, 15.6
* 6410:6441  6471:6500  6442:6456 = -0.5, 16.9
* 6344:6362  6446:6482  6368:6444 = 3.4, 16.6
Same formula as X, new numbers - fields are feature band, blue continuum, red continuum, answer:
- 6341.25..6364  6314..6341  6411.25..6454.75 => -0.039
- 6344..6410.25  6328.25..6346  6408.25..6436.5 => 0.035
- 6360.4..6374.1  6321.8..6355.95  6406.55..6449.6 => -0.027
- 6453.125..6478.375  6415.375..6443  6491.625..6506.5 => 0.040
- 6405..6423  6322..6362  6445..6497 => -0.014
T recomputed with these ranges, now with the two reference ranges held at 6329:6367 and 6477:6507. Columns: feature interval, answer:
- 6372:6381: 0.6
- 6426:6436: 0.0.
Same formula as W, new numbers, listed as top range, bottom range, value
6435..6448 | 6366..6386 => 1.17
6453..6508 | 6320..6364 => 1.06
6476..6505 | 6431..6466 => 1.04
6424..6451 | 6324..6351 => 1.08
